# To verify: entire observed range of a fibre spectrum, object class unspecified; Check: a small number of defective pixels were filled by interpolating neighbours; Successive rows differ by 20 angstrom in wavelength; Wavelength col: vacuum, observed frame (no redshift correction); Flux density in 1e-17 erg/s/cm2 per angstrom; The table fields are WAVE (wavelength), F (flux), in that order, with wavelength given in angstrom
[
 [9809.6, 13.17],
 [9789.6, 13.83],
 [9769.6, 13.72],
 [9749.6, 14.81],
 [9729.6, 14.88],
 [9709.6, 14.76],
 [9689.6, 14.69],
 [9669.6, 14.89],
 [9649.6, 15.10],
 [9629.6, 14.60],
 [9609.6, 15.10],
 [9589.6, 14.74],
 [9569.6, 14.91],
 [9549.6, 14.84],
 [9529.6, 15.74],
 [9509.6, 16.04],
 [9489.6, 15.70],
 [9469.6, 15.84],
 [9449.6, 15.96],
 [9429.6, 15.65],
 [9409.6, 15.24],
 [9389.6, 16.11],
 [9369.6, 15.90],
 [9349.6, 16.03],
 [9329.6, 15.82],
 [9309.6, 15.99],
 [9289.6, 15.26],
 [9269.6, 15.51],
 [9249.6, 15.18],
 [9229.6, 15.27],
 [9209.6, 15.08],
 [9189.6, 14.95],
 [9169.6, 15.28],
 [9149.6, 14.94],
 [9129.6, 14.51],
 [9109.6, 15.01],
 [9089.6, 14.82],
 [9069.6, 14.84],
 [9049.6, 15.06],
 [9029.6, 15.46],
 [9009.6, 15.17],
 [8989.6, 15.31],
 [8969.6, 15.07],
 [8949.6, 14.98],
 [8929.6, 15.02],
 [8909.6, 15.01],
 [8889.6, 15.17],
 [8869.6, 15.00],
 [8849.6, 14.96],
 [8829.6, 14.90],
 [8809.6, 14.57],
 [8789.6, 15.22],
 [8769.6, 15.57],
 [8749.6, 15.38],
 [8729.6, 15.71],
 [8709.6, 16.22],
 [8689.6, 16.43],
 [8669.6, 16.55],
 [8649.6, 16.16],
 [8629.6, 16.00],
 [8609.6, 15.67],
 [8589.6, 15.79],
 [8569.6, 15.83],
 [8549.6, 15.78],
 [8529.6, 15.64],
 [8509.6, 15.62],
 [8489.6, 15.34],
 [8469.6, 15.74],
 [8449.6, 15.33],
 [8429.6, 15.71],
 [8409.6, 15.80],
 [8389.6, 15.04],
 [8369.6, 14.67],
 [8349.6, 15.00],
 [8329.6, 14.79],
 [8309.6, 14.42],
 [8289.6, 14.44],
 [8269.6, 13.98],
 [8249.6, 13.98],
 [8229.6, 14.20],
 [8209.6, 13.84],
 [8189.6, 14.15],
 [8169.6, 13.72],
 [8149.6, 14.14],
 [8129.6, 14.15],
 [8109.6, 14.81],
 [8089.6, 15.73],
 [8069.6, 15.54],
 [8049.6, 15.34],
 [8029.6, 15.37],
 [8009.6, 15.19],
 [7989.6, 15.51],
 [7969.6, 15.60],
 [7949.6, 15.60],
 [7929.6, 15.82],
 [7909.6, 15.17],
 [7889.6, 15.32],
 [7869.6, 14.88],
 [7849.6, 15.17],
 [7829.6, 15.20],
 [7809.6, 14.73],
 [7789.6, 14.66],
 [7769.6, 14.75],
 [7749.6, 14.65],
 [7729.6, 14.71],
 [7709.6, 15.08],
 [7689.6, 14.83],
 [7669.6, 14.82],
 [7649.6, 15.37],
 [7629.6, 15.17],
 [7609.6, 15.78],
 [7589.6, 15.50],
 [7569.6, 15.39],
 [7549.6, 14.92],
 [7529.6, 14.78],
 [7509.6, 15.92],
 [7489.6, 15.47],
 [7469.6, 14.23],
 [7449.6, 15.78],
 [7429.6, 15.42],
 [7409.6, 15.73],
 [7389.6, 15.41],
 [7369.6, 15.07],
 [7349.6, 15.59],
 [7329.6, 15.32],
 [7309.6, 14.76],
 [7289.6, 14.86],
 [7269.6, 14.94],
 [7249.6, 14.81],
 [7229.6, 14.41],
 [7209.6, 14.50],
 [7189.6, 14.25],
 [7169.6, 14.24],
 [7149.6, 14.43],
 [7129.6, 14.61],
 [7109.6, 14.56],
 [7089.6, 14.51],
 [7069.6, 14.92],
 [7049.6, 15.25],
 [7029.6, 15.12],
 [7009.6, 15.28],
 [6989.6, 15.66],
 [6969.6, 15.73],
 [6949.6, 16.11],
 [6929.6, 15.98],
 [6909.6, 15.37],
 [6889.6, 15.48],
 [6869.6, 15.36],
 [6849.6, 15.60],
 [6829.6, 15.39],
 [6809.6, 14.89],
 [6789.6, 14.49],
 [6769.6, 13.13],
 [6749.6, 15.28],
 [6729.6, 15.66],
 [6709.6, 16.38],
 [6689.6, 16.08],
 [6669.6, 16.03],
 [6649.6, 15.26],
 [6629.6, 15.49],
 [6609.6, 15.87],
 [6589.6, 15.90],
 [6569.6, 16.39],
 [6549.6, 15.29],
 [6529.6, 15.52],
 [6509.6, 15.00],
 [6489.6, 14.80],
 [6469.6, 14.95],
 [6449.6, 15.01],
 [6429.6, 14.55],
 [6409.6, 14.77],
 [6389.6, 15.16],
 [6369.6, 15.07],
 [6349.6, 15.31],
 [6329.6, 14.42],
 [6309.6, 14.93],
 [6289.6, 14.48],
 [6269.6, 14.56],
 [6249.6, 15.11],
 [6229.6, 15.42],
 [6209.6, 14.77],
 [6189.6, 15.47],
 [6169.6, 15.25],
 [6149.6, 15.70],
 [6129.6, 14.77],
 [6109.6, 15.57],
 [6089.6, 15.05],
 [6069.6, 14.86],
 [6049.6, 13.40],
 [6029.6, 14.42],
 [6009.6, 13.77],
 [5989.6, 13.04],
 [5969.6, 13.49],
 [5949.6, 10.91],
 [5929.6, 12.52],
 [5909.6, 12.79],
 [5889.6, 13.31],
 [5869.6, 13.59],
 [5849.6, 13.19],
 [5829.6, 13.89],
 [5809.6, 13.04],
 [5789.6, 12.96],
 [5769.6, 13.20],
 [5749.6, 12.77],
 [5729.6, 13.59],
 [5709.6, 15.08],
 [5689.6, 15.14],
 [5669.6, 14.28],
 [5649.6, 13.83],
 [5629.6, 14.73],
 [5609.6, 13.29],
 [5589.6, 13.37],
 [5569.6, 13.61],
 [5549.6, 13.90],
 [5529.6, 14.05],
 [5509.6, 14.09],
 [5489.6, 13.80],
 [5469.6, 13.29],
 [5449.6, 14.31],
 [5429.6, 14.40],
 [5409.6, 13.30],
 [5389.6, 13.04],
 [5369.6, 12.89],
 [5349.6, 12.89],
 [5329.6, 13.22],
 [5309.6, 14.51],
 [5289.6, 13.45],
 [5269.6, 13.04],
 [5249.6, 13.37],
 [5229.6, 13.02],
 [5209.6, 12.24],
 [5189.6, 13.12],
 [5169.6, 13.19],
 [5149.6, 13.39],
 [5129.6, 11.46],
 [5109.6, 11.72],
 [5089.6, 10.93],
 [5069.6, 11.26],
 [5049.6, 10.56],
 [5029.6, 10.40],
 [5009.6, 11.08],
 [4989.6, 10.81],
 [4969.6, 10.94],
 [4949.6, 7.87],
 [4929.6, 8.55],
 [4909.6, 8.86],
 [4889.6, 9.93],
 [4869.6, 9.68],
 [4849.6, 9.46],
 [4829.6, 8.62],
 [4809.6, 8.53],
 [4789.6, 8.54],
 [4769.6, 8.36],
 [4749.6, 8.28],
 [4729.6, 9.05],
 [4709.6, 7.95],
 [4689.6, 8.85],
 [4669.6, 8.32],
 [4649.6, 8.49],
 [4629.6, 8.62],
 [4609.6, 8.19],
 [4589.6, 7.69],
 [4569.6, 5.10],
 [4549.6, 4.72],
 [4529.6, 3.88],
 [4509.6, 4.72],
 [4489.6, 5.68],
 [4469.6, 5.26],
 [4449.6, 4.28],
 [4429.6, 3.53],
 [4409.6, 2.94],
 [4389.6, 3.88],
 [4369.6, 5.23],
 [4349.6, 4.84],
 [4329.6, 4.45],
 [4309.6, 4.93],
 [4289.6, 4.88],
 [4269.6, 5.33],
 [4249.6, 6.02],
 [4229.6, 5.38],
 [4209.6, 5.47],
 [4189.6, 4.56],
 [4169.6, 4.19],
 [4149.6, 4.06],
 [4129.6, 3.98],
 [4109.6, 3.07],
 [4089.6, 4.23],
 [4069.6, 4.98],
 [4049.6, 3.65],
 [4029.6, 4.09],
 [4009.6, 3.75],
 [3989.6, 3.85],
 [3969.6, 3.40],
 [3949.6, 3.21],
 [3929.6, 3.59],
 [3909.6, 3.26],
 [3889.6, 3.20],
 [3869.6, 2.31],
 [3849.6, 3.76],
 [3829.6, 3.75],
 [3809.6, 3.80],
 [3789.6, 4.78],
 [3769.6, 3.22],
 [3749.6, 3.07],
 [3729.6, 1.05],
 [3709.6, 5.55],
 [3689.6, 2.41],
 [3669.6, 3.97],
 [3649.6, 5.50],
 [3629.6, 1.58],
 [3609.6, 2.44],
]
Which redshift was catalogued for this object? 0.149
